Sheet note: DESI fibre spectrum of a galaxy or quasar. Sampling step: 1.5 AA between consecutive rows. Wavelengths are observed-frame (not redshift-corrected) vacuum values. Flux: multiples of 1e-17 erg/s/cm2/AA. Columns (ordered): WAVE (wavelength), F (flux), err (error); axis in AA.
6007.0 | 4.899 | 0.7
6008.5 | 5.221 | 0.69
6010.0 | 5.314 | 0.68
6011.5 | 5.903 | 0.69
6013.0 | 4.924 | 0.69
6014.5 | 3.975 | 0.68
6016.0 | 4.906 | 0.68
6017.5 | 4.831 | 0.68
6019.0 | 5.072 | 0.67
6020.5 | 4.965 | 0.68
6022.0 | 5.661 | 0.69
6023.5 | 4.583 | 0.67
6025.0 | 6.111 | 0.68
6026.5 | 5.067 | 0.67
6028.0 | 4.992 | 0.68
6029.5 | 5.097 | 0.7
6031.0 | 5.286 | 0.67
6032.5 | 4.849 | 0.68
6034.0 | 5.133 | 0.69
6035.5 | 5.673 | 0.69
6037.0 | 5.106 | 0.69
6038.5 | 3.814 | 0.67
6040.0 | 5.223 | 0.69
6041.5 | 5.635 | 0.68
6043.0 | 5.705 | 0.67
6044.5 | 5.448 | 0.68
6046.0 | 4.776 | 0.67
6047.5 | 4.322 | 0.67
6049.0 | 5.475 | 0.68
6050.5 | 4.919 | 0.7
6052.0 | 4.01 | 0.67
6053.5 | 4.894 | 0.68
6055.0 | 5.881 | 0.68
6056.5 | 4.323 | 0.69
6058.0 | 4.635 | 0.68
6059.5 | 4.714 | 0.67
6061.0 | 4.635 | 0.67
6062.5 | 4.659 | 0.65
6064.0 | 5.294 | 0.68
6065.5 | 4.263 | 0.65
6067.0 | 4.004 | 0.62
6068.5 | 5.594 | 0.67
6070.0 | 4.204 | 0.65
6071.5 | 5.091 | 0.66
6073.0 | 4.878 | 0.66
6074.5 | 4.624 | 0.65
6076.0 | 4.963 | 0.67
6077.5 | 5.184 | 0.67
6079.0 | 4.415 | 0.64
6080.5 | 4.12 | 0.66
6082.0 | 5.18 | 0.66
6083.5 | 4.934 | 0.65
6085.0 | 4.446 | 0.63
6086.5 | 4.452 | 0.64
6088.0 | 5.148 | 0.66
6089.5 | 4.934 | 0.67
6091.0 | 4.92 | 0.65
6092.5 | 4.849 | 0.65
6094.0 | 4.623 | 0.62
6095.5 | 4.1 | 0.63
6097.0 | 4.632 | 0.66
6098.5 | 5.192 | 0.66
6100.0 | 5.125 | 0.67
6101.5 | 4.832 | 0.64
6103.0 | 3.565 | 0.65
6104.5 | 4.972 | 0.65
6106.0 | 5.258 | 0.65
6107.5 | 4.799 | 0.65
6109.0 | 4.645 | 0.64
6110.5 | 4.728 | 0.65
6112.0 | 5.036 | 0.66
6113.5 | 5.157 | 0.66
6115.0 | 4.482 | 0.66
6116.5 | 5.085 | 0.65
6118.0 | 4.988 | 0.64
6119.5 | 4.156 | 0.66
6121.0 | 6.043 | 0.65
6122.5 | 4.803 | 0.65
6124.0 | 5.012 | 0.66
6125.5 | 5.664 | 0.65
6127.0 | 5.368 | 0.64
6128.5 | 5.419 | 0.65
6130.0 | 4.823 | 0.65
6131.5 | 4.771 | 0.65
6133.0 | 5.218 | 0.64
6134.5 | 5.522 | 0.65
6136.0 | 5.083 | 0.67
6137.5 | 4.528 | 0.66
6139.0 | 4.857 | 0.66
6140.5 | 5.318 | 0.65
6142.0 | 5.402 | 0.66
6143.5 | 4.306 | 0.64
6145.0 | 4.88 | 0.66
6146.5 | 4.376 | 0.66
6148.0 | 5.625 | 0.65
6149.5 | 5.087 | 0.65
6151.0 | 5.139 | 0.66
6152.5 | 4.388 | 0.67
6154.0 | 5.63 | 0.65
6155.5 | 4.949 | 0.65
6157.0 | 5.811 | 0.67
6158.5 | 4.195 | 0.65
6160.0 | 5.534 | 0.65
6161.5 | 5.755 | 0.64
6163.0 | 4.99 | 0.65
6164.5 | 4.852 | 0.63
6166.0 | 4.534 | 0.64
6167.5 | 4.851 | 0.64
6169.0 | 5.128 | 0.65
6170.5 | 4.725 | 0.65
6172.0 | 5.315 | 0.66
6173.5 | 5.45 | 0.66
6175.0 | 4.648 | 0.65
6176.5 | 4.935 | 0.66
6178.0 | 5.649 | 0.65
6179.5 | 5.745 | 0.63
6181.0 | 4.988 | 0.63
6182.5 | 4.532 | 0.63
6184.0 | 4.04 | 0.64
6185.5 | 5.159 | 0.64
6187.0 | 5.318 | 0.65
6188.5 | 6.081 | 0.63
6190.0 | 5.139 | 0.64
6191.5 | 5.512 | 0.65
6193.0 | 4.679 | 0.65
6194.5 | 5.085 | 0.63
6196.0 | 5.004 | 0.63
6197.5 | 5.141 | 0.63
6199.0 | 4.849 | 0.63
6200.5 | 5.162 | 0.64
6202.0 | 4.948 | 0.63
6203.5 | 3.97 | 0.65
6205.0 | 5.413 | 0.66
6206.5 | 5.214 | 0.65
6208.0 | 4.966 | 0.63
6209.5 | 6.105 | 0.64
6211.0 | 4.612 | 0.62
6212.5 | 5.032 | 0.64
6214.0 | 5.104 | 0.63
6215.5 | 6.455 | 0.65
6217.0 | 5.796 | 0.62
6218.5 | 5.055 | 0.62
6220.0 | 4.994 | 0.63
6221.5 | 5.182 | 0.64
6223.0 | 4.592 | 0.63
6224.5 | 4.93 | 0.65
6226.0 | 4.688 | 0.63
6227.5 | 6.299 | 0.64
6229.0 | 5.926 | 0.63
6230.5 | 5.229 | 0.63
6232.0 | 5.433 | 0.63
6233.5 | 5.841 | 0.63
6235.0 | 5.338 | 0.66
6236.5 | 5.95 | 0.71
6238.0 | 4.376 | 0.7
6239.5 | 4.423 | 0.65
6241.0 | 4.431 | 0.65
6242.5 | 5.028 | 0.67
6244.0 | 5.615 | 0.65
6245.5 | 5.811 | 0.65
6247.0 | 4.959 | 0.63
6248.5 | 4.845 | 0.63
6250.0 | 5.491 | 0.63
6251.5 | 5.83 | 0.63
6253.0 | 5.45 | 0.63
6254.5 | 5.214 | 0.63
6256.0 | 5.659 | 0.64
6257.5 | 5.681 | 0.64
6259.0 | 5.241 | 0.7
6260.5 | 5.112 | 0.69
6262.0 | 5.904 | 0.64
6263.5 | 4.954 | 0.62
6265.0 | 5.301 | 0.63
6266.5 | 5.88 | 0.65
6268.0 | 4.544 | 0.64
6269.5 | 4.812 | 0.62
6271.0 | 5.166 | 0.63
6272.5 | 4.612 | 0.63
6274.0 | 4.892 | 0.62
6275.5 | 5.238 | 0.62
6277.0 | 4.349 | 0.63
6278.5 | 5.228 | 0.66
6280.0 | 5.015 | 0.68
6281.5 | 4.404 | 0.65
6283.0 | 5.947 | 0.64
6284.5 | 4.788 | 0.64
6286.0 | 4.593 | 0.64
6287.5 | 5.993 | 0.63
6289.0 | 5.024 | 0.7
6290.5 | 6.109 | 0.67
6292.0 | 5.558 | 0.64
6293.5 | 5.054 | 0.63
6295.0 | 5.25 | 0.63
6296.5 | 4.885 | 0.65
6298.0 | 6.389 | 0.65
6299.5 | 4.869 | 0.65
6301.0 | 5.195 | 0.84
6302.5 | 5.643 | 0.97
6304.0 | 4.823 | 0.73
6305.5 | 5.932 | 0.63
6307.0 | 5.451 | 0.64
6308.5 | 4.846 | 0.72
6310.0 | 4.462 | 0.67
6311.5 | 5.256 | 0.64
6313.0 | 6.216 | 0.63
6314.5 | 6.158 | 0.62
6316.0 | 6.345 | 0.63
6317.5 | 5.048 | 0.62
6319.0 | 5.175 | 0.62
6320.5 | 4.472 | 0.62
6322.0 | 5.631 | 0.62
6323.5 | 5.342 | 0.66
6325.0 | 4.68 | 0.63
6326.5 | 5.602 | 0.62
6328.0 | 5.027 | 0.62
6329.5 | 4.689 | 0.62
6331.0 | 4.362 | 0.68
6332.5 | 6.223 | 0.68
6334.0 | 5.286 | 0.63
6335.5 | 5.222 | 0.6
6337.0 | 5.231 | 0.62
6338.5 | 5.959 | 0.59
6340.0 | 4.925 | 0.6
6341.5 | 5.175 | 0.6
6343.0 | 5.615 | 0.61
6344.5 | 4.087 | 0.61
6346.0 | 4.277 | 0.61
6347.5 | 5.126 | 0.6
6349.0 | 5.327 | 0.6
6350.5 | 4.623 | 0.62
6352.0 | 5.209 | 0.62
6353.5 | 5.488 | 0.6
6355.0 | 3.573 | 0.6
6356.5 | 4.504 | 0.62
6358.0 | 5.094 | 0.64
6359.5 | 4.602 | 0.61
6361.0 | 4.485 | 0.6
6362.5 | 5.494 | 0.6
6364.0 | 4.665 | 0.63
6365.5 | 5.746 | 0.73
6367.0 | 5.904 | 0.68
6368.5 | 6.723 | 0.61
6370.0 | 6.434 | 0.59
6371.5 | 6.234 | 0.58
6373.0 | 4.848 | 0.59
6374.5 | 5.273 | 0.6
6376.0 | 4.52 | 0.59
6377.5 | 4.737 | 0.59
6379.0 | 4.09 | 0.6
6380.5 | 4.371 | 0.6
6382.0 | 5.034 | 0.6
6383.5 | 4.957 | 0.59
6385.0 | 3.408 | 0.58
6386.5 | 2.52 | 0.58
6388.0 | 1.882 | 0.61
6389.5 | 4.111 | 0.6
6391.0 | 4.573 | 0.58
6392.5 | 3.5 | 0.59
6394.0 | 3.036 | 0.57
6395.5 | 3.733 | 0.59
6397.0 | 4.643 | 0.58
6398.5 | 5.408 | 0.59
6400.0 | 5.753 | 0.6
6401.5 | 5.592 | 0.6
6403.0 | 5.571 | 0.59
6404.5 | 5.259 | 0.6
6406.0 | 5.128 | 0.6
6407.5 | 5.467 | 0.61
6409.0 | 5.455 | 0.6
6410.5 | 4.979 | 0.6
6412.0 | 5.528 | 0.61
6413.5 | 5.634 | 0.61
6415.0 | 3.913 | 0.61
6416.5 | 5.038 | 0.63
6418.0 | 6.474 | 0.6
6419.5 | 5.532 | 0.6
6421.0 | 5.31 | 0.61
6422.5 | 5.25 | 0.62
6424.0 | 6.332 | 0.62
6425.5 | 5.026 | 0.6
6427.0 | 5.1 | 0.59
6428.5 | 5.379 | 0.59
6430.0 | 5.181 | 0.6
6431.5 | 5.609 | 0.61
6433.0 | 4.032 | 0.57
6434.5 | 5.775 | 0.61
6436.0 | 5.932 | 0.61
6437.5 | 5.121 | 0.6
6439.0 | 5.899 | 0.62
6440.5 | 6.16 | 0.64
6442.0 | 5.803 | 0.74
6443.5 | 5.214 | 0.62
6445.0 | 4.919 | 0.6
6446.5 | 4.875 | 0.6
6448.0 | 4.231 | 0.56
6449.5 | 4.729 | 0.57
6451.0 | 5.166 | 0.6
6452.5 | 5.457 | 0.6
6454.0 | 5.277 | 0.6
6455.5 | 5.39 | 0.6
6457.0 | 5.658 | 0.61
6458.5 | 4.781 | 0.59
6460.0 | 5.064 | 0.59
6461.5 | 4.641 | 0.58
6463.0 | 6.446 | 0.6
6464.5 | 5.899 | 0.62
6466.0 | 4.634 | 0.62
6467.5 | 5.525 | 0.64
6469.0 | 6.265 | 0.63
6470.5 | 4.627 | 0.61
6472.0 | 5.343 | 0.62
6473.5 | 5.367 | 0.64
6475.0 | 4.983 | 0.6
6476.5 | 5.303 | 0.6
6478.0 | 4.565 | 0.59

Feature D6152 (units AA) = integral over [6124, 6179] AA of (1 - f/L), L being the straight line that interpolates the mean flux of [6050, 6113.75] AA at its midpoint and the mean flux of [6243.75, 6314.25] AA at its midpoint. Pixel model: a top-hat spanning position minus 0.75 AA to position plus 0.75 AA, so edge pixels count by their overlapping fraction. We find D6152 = -1.5 AA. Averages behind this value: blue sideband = 4.76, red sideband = 5.27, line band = 5.08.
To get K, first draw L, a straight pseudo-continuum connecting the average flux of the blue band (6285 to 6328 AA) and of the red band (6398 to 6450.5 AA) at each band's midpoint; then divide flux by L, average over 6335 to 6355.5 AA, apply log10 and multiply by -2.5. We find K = 0.07 mag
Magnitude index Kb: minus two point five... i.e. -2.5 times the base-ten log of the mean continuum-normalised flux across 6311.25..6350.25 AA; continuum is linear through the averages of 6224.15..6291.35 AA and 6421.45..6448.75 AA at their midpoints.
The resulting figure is 0.01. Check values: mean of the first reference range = 5.24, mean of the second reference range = 5.32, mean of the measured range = 5.24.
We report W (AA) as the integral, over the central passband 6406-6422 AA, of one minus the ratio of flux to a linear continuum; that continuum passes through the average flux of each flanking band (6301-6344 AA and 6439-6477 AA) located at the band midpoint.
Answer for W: -0.1 AA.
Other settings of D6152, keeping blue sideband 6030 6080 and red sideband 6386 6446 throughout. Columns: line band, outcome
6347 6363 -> 0.5 AA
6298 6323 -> -1.9 AA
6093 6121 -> 0.8 AA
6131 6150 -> -0.3 AA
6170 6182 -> -0.6 AA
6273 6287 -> 0.1 AA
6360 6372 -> -1.6 AA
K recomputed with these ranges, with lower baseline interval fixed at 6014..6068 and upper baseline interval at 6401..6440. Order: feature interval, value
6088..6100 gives 0.047 mag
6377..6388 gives 0.313 mag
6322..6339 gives 0.005 mag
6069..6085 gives 0.052 mag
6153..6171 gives 0.002 mag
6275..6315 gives -0.010 mag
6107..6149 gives 0.009 mag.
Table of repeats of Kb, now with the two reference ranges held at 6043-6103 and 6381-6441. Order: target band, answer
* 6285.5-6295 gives -0.11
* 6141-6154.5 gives -0.03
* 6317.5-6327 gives -0.05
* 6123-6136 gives -0.09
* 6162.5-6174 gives -0.03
